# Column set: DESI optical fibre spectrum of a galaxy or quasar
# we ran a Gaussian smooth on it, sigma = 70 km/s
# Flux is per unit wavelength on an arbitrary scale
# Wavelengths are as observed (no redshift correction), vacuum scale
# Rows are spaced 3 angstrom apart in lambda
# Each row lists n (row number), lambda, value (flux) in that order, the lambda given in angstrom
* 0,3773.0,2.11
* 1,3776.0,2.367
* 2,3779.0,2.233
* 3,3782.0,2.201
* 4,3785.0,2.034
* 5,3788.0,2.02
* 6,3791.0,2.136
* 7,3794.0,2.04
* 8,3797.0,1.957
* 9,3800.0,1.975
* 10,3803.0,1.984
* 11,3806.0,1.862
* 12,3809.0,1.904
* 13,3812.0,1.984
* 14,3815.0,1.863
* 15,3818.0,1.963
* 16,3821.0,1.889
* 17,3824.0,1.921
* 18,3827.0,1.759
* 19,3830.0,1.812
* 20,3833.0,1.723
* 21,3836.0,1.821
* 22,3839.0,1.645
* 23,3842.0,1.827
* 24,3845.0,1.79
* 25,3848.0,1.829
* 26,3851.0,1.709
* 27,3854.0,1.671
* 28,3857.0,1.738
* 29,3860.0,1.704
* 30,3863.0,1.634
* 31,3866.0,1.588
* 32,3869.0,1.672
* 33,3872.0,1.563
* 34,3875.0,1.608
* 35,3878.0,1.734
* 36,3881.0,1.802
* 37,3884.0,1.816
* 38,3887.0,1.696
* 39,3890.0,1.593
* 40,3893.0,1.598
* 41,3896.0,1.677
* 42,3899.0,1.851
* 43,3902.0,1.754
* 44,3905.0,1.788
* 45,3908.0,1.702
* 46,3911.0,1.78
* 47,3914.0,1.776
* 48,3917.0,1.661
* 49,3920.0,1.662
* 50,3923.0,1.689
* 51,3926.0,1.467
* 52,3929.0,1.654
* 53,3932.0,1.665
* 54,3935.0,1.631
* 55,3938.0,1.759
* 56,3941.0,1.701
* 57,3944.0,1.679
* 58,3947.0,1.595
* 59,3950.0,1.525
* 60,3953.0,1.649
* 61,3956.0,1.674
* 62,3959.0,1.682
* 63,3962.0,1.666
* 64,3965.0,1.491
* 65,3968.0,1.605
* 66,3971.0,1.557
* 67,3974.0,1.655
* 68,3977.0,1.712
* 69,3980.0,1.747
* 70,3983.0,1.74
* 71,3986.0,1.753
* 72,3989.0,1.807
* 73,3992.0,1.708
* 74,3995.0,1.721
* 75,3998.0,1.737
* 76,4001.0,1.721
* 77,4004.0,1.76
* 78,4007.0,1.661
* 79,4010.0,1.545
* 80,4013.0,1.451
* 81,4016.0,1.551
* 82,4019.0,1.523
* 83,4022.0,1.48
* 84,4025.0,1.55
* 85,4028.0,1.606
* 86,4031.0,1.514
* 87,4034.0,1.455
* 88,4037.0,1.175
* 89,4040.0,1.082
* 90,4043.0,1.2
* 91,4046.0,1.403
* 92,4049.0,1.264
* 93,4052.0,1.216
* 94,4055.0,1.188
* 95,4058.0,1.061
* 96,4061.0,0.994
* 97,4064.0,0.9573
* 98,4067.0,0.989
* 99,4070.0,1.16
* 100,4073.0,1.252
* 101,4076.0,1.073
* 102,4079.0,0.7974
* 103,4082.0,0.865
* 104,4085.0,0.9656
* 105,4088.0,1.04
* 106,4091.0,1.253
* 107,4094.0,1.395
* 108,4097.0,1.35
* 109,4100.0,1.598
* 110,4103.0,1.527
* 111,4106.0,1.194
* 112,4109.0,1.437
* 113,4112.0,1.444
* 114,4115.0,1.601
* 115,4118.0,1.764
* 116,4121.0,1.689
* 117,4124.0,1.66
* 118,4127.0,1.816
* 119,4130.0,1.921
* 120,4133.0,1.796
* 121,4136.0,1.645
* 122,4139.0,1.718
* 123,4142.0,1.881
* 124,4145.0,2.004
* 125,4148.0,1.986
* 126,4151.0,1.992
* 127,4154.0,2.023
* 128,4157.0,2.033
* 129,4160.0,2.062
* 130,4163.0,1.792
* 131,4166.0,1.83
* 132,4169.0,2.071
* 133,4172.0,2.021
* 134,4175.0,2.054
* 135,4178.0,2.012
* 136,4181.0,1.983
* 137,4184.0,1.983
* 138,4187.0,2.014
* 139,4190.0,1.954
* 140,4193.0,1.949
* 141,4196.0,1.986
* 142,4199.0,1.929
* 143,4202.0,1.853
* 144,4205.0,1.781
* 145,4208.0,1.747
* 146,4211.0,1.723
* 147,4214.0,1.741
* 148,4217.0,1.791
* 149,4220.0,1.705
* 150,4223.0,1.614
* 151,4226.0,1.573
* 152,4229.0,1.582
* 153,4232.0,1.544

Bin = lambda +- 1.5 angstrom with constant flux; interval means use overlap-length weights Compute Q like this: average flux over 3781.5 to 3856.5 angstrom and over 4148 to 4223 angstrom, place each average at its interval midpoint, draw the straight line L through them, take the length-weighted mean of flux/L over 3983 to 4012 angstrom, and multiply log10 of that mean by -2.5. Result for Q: 0.11 mag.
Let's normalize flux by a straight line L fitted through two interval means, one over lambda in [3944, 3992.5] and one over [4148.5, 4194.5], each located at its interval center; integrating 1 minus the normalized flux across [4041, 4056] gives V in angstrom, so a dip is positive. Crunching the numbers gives 4.5 angstrom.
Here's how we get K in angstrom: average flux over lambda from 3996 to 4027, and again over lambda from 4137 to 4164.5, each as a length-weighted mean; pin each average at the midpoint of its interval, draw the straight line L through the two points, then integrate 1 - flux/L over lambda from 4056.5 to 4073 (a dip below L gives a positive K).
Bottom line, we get 6.5 angstrom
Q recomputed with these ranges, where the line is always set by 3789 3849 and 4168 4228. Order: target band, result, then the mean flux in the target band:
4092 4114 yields 0.300 mag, 1.42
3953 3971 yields 0.161 mag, 1.62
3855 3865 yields 0.121 mag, 1.69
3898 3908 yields 0.060 mag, 1.78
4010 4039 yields 0.262 mag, 1.47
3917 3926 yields 0.150 mag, 1.64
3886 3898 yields 0.145 mag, 1.65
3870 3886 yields 0.109 mag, 1.7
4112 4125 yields 0.136 mag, 1.65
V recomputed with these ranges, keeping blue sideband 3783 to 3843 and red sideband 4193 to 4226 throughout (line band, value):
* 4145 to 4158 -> -1.5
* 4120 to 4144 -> 0.5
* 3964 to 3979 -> 2.0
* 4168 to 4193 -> -3.0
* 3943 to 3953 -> 1.4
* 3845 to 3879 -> 3.8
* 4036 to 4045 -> 3.3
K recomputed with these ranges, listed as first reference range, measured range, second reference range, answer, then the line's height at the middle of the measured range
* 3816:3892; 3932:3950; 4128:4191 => 1.4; 1.8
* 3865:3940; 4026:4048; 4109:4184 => 5.3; 1.78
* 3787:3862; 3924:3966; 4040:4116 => -2.4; 1.55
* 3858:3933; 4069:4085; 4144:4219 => 7.1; 1.84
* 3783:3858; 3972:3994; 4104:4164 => 1.1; 1.82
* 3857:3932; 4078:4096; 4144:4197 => 7.9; 1.9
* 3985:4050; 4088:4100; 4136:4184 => 2.9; 1.76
